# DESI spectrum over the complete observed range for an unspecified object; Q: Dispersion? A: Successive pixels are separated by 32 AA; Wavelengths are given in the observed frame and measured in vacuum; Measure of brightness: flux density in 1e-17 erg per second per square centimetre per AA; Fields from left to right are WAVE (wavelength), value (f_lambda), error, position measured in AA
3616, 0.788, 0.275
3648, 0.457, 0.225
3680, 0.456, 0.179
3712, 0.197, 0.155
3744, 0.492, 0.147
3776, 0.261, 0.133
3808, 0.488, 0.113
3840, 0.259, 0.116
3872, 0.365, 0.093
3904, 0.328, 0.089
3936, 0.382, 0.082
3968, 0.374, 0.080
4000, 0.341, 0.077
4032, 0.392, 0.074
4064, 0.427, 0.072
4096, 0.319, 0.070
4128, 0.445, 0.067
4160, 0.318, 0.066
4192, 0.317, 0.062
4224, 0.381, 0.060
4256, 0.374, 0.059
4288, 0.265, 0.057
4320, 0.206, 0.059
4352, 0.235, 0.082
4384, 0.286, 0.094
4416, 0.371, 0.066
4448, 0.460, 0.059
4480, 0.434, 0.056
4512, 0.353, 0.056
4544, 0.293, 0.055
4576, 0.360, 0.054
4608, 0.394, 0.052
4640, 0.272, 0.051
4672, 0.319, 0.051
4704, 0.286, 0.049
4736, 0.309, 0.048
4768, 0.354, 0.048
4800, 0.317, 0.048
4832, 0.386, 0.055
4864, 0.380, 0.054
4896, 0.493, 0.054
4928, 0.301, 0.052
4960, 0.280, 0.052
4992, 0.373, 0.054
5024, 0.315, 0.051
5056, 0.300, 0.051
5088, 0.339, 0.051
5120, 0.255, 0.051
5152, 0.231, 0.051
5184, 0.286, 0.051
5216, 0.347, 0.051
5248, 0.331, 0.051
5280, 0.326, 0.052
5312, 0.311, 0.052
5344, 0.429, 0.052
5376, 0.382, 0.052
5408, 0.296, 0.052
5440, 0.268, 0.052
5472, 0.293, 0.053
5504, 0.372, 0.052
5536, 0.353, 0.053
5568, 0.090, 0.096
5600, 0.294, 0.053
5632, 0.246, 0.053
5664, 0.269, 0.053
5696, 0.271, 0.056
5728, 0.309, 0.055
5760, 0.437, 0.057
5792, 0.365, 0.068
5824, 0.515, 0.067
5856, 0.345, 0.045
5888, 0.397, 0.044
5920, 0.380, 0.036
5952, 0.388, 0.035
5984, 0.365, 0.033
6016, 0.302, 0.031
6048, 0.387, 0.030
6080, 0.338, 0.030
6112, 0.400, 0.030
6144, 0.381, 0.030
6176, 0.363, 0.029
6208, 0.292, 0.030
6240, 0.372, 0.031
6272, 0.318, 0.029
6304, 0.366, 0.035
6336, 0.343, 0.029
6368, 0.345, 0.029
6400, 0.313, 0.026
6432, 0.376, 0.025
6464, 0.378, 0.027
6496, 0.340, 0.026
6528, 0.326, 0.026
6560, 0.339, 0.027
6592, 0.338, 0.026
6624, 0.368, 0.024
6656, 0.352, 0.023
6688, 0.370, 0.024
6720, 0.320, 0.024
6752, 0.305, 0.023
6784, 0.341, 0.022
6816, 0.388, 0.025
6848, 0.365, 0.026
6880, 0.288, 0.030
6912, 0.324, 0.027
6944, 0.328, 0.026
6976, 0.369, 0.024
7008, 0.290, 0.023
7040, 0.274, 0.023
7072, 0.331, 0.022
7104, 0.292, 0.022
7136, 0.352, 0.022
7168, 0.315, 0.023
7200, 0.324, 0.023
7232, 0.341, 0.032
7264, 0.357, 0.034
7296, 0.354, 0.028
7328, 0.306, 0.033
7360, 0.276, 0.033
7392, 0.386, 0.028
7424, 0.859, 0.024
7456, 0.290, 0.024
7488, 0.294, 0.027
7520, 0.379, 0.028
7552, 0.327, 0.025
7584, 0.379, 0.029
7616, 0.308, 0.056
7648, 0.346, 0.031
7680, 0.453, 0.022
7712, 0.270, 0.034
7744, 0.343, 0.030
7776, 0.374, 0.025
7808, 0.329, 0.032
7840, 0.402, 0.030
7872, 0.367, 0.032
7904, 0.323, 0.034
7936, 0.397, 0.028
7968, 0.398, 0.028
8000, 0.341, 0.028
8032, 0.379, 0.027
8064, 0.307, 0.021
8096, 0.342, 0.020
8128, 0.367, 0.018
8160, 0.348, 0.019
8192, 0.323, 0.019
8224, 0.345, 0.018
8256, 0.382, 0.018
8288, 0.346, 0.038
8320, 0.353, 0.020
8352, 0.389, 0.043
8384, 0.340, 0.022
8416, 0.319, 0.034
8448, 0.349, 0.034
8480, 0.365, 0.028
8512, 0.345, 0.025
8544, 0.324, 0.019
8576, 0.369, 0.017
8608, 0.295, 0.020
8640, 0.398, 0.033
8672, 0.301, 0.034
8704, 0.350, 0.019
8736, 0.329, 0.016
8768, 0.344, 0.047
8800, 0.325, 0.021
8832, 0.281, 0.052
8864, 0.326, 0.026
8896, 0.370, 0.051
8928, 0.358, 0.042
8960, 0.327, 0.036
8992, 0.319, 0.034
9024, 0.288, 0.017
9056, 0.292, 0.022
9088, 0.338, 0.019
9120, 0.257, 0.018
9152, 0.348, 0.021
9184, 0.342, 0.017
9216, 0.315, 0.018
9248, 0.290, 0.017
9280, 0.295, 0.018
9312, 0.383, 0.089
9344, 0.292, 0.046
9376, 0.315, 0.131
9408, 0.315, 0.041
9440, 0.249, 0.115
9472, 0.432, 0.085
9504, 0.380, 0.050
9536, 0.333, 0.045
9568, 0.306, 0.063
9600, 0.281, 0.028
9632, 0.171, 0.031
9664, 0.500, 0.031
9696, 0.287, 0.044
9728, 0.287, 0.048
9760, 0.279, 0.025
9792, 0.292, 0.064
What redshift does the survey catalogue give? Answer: 0.988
